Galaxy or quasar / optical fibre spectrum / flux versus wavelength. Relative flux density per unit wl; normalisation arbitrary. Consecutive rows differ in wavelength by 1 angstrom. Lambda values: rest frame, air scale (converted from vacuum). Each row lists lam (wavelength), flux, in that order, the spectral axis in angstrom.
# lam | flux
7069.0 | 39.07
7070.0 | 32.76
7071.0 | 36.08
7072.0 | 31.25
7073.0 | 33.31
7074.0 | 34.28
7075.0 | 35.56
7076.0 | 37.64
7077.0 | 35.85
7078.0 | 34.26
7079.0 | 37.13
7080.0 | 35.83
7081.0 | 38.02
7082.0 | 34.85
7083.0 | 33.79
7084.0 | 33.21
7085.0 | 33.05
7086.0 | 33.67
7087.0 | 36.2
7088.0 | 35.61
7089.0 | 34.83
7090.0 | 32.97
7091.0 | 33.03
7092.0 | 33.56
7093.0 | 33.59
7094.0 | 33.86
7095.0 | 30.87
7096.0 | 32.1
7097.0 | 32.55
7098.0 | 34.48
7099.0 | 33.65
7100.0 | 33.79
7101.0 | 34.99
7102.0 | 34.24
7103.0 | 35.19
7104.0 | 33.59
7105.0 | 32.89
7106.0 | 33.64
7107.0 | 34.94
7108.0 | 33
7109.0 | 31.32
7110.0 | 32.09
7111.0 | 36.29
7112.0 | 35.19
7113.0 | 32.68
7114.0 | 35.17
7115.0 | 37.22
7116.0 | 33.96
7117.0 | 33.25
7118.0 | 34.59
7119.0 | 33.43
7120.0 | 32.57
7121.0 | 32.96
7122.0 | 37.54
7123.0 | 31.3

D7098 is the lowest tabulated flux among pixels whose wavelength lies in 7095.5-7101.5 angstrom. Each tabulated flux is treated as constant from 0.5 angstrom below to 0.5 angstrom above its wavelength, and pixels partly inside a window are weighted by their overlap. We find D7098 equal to 32.1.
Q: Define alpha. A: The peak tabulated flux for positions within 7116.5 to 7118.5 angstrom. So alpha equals 34.59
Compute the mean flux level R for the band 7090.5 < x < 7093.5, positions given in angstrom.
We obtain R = 33.4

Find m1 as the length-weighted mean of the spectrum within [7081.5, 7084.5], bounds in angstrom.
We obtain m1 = 33.9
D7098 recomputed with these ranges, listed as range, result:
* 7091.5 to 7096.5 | 30.87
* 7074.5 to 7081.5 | 34.26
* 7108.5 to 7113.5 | 31.32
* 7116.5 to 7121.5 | 32.57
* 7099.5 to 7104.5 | 33.59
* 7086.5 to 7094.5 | 32.97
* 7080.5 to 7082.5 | 34.85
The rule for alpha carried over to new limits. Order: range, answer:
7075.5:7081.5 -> 38.02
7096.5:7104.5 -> 35.19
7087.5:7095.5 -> 35.61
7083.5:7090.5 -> 36.2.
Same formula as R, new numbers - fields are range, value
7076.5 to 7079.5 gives 35.7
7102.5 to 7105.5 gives 33.9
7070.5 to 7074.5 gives 33.7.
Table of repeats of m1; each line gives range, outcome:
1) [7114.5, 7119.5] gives 34.5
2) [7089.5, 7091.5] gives 33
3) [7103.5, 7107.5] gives 33.8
